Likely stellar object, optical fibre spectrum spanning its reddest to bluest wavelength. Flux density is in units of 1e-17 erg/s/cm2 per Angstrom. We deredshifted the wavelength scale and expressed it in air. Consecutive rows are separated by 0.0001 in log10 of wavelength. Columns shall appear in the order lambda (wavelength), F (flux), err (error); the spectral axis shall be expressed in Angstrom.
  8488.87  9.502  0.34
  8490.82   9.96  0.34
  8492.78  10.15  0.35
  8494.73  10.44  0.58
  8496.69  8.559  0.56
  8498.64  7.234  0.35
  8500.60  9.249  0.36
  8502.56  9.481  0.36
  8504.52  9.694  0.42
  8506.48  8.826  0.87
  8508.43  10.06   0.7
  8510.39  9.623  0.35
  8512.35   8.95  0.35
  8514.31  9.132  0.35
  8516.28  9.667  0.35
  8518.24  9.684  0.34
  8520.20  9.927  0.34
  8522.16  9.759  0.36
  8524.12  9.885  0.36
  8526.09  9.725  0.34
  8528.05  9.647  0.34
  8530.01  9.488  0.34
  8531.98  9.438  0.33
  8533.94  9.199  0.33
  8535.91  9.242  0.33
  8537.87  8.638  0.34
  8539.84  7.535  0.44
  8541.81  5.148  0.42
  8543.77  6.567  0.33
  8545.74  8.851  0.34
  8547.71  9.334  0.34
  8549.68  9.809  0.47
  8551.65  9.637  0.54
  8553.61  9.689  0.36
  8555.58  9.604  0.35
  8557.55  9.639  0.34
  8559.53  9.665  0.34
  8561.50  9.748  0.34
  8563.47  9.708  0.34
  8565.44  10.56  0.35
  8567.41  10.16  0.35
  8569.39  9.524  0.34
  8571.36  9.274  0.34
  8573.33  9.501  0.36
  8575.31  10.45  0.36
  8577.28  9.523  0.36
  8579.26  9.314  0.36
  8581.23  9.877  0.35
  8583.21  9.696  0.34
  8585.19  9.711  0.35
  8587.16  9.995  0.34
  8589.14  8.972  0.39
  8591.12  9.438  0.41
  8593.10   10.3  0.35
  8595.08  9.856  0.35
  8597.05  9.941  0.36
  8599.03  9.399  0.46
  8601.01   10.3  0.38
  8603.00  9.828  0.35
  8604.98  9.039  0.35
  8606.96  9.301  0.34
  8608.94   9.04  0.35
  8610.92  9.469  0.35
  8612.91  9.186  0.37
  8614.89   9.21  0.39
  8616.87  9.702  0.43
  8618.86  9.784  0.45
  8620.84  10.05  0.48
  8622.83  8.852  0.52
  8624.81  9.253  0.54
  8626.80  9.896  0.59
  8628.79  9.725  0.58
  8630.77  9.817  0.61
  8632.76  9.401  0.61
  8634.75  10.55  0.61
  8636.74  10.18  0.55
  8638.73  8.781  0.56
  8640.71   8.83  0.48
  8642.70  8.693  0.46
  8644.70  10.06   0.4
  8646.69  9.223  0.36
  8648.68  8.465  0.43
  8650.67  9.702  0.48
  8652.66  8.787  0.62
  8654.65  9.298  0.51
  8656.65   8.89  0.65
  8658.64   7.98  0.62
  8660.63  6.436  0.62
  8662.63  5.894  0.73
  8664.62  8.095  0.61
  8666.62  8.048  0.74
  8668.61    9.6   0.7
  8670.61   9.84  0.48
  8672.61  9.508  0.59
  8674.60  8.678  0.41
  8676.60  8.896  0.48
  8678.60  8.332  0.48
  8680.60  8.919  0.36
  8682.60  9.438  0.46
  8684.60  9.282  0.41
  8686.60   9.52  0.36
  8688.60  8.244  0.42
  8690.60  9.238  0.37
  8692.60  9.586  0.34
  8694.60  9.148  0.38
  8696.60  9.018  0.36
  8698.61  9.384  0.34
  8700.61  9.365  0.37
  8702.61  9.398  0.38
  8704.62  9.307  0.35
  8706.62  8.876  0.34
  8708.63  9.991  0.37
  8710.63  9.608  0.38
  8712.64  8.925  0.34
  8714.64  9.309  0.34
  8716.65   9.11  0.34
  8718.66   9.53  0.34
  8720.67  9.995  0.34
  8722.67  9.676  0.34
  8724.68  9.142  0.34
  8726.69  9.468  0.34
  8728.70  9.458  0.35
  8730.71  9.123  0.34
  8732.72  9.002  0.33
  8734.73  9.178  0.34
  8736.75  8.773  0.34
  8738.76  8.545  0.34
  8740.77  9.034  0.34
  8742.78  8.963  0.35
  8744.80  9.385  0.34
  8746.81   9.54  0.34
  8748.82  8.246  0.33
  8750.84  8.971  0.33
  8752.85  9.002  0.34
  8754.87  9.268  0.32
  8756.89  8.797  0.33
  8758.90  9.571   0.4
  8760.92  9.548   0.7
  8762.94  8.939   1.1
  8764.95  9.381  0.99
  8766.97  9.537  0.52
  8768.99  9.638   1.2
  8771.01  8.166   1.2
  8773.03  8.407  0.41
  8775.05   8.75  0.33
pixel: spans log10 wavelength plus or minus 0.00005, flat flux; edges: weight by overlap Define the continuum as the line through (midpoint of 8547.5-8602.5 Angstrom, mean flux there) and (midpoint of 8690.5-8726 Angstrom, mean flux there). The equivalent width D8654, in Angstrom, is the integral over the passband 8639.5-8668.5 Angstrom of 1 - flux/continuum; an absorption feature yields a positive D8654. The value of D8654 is 3.14 Angstrom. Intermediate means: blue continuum 9.74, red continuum 9.37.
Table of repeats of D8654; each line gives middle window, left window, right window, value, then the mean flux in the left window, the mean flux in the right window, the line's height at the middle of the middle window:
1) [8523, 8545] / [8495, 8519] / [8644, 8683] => 1.3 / 9.21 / 8.68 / 9.12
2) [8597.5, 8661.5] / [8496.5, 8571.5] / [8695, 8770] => -0.4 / 9.23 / 9.24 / 9.23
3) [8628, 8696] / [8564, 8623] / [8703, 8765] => 3.4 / 9.65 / 9.21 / 9.44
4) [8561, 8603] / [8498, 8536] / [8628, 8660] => -2.0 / 9.42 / 9.24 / 9.33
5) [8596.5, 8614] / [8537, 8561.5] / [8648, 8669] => -2.1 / 8.72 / 8.25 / 8.48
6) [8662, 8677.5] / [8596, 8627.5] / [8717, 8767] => 1.2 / 9.51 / 9.2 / 9.37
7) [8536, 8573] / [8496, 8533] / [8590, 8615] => 1.5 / 9.38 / 9.57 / 9.47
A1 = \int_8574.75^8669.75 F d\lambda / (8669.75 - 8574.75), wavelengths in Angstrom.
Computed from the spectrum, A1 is 9.28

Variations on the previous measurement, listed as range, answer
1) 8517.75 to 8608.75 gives 9.42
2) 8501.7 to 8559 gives 9.17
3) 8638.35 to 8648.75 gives 9.07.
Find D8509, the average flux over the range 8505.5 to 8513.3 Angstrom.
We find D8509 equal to 9.38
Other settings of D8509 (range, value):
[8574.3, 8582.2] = 9.79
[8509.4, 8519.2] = 9.4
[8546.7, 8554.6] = 9.62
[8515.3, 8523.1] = 9.77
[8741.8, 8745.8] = 9.16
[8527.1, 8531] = 9.56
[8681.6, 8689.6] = 9.12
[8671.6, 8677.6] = 9.03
